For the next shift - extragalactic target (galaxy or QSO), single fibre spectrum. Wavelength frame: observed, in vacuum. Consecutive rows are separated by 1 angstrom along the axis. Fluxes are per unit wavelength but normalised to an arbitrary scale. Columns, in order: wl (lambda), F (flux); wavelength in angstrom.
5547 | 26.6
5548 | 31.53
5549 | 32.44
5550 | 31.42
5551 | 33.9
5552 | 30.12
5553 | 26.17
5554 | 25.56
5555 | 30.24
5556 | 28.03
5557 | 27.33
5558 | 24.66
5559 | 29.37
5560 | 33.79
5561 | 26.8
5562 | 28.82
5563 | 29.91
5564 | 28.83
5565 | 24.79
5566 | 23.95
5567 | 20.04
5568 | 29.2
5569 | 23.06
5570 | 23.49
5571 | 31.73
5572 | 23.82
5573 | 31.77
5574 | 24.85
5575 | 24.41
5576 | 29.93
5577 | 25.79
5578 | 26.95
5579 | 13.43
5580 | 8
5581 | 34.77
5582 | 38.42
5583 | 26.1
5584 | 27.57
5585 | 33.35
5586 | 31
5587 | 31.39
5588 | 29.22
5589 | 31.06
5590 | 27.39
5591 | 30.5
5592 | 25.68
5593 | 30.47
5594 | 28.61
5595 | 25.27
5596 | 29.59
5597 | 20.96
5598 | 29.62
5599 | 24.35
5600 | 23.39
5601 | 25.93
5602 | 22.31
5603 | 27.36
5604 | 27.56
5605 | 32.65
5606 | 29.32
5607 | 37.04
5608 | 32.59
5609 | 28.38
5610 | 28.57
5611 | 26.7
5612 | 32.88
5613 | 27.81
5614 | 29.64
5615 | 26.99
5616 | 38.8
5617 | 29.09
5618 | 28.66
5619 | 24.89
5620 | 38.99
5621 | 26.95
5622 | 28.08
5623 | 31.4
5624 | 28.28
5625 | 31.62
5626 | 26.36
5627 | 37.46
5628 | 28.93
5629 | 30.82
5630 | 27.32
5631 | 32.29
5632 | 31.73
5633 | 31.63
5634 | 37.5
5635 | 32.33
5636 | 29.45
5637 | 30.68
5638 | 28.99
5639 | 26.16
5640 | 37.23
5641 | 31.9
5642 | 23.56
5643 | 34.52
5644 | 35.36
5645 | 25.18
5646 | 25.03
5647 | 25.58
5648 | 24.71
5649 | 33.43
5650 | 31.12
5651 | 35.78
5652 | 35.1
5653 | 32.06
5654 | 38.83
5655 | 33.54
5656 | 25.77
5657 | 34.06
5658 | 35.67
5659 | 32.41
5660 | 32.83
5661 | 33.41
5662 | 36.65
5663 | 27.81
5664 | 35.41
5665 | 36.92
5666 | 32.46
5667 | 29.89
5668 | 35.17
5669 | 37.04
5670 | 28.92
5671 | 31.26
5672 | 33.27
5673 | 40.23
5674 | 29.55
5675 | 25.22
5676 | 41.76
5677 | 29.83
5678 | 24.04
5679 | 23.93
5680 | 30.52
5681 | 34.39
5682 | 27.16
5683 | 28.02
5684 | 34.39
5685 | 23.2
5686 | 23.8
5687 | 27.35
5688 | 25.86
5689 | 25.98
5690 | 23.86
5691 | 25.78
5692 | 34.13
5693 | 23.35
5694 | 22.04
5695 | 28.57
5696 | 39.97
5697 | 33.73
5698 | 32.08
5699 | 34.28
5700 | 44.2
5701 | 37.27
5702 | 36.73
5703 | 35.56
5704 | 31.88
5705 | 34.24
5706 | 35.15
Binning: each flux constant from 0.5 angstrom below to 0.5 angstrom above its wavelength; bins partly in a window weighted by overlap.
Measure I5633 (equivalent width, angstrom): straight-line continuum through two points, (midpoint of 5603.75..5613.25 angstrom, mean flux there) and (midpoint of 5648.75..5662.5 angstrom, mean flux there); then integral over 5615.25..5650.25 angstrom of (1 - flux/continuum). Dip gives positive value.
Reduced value 1.8 angstrom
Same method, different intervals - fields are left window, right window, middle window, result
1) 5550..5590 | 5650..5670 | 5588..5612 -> 1.1 angstrom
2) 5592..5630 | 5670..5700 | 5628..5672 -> -3.5 angstrom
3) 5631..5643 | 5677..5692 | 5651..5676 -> -3.6 angstrom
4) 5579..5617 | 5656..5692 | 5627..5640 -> -0.7 angstrom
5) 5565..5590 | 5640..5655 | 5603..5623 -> -0.9 angstrom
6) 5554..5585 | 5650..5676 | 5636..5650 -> 1.1 angstrom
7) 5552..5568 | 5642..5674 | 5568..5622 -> 2.0 angstrom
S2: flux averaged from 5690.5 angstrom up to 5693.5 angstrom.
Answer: 27.8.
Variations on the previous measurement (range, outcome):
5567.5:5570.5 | 25.2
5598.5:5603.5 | 24.7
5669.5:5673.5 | 33.4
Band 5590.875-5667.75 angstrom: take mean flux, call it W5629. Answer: 30.4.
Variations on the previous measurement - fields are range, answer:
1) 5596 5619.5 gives 28.5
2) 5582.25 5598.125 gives 28.7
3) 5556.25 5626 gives 28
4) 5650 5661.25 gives 33.5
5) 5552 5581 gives 26.1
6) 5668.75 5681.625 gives 31.4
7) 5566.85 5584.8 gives 26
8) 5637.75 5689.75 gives 31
